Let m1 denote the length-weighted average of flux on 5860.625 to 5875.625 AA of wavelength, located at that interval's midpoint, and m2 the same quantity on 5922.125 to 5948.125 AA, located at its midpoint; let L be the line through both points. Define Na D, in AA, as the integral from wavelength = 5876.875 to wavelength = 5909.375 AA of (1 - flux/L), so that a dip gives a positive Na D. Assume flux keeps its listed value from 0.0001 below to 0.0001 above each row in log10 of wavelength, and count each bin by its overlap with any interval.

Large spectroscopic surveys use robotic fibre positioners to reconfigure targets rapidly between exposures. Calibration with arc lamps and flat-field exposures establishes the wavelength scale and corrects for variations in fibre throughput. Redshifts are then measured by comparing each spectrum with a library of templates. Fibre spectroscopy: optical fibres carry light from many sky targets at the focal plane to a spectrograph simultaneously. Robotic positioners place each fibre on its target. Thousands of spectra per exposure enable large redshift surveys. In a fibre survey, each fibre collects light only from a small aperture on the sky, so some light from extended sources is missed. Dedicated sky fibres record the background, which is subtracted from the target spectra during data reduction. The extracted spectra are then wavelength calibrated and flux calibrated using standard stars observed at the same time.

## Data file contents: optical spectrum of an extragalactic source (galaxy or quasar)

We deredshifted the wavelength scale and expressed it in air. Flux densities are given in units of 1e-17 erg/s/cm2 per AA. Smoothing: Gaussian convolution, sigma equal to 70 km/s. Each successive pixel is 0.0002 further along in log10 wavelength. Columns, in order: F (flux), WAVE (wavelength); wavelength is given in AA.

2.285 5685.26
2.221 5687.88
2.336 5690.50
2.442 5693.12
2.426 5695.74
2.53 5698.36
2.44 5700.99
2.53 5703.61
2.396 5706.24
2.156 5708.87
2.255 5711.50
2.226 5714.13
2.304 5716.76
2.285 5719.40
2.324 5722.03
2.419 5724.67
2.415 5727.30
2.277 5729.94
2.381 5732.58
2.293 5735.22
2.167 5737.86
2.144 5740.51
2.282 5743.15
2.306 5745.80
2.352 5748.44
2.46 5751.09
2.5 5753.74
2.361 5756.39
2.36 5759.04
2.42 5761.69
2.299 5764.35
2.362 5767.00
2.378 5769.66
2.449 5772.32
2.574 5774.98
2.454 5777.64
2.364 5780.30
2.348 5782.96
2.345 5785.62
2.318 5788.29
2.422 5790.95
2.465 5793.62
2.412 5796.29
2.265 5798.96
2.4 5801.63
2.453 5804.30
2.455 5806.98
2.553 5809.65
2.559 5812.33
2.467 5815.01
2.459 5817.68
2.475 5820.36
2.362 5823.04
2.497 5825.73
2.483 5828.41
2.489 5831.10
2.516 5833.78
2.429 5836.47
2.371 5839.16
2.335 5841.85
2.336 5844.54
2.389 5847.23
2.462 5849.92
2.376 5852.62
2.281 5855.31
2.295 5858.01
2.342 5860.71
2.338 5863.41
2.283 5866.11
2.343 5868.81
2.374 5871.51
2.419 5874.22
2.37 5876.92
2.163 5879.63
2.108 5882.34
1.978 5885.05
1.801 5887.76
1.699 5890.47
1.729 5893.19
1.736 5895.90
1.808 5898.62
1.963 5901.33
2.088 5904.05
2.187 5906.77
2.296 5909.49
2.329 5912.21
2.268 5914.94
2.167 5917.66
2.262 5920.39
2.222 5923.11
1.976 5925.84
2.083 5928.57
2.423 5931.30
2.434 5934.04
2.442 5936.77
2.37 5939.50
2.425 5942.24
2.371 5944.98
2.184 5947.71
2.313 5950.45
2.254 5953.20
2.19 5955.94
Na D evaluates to 5.1 AA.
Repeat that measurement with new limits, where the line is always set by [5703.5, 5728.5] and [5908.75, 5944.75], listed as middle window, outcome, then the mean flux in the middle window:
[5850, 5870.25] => -0.30 AA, 2.33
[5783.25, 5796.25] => -0.44 AA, 2.39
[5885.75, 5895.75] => 2.33 AA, 1.76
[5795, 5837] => -2.74 AA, 2.46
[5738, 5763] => -0.32 AA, 2.35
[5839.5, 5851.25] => -0.41 AA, 2.38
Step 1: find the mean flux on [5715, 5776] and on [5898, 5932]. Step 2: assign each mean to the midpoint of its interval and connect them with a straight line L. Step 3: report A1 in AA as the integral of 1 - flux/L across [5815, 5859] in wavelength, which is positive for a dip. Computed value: -3.2 AA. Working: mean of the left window 2.35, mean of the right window 2.16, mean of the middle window 2.41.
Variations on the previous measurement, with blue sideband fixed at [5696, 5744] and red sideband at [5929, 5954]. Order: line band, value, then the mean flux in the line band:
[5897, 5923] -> 2.2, 2.15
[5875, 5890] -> 1.7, 2.07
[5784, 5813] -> -1.1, 2.42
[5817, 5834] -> -0.9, 2.47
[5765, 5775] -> -0.4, 2.41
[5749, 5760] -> -0.4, 2.42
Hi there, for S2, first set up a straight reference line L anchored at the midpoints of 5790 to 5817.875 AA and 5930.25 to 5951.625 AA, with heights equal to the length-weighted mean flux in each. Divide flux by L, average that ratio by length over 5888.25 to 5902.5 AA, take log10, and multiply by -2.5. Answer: 0.32 mag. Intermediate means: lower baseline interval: 2.45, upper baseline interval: 2.37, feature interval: 1.79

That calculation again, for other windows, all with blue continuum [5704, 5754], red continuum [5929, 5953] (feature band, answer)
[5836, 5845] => -0.01 mag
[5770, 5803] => -0.04 mag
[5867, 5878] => -0.02 mag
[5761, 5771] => -0.02 mag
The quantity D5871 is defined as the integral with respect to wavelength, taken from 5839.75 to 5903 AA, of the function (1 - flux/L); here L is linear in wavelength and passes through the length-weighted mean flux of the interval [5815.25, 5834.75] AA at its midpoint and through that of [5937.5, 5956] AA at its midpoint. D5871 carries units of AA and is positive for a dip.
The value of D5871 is 6.3 AA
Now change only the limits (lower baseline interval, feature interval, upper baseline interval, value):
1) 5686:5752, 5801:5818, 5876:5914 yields -2.4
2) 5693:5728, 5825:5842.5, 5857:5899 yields -2.1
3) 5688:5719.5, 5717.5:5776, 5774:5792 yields 0.7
